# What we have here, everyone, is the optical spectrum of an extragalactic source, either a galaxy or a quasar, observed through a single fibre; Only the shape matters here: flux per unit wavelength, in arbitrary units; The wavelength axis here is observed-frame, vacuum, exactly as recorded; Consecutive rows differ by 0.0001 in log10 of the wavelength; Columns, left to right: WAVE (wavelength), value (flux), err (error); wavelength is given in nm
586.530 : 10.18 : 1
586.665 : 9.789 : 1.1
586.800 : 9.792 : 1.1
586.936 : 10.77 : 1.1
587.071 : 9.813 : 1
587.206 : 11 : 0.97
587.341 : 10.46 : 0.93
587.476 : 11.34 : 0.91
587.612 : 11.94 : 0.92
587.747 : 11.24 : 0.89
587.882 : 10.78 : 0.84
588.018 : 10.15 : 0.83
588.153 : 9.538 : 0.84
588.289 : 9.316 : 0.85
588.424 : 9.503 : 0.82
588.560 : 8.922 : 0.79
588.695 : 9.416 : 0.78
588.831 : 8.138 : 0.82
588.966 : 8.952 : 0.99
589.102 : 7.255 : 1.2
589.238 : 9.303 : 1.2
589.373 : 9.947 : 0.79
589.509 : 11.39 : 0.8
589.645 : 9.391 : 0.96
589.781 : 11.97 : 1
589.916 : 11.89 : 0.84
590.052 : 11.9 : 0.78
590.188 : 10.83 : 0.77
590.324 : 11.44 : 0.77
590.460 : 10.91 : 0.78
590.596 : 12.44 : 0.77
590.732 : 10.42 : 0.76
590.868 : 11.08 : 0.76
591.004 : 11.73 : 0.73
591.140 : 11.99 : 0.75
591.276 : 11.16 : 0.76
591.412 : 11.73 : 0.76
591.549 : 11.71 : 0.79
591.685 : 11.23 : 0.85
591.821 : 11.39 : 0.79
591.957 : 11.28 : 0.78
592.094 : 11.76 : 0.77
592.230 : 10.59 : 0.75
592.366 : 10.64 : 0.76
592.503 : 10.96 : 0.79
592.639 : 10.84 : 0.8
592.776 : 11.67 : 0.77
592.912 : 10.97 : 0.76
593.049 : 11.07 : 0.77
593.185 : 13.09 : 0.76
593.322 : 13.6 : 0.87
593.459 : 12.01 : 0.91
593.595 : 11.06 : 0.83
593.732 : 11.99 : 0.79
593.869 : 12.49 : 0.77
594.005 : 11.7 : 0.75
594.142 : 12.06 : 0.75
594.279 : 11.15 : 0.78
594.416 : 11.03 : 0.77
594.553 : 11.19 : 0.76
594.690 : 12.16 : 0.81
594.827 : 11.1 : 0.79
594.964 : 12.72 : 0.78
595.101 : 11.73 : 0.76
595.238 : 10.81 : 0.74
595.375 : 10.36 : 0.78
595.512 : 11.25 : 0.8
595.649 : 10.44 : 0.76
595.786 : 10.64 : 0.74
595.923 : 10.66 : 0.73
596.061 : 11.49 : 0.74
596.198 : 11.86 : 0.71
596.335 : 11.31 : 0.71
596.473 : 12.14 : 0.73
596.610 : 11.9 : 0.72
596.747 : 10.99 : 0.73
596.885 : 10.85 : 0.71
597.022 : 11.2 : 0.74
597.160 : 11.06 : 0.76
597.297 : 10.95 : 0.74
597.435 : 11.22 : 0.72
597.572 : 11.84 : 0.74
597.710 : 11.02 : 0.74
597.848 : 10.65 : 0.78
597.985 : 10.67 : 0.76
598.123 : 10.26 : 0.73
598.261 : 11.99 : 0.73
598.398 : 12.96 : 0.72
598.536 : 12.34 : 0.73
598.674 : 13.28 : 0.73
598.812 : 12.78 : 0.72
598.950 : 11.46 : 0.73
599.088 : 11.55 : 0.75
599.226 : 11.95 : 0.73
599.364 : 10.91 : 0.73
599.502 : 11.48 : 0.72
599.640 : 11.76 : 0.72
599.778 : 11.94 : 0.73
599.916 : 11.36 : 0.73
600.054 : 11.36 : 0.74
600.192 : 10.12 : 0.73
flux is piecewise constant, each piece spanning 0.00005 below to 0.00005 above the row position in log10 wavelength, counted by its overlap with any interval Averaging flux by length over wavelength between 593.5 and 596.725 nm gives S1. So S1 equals 11.4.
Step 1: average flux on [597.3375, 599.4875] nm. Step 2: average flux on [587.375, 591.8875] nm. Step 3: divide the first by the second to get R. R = 1.1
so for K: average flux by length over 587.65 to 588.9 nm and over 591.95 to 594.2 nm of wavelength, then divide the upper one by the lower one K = 1.20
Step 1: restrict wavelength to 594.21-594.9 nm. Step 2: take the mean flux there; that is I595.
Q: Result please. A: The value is 11.3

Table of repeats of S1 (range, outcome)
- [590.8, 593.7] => 11.5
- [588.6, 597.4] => 11.2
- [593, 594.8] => 11.9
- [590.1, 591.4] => 11.4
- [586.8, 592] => 10.6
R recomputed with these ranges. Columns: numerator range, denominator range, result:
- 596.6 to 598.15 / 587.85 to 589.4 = 1.20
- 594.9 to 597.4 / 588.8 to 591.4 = 1.05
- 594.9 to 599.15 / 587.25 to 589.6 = 1.16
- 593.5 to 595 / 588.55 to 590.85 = 1.13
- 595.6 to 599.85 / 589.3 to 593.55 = 1.01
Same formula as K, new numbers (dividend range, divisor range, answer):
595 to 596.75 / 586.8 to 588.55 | 1.08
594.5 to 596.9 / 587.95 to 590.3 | 1.14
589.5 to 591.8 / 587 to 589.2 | 1.15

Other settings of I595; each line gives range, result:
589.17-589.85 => 10.4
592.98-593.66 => 12.2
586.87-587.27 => 10.5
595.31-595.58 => 10.8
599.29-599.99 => 11.5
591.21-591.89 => 11.4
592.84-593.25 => 11.7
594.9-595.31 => 11.7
